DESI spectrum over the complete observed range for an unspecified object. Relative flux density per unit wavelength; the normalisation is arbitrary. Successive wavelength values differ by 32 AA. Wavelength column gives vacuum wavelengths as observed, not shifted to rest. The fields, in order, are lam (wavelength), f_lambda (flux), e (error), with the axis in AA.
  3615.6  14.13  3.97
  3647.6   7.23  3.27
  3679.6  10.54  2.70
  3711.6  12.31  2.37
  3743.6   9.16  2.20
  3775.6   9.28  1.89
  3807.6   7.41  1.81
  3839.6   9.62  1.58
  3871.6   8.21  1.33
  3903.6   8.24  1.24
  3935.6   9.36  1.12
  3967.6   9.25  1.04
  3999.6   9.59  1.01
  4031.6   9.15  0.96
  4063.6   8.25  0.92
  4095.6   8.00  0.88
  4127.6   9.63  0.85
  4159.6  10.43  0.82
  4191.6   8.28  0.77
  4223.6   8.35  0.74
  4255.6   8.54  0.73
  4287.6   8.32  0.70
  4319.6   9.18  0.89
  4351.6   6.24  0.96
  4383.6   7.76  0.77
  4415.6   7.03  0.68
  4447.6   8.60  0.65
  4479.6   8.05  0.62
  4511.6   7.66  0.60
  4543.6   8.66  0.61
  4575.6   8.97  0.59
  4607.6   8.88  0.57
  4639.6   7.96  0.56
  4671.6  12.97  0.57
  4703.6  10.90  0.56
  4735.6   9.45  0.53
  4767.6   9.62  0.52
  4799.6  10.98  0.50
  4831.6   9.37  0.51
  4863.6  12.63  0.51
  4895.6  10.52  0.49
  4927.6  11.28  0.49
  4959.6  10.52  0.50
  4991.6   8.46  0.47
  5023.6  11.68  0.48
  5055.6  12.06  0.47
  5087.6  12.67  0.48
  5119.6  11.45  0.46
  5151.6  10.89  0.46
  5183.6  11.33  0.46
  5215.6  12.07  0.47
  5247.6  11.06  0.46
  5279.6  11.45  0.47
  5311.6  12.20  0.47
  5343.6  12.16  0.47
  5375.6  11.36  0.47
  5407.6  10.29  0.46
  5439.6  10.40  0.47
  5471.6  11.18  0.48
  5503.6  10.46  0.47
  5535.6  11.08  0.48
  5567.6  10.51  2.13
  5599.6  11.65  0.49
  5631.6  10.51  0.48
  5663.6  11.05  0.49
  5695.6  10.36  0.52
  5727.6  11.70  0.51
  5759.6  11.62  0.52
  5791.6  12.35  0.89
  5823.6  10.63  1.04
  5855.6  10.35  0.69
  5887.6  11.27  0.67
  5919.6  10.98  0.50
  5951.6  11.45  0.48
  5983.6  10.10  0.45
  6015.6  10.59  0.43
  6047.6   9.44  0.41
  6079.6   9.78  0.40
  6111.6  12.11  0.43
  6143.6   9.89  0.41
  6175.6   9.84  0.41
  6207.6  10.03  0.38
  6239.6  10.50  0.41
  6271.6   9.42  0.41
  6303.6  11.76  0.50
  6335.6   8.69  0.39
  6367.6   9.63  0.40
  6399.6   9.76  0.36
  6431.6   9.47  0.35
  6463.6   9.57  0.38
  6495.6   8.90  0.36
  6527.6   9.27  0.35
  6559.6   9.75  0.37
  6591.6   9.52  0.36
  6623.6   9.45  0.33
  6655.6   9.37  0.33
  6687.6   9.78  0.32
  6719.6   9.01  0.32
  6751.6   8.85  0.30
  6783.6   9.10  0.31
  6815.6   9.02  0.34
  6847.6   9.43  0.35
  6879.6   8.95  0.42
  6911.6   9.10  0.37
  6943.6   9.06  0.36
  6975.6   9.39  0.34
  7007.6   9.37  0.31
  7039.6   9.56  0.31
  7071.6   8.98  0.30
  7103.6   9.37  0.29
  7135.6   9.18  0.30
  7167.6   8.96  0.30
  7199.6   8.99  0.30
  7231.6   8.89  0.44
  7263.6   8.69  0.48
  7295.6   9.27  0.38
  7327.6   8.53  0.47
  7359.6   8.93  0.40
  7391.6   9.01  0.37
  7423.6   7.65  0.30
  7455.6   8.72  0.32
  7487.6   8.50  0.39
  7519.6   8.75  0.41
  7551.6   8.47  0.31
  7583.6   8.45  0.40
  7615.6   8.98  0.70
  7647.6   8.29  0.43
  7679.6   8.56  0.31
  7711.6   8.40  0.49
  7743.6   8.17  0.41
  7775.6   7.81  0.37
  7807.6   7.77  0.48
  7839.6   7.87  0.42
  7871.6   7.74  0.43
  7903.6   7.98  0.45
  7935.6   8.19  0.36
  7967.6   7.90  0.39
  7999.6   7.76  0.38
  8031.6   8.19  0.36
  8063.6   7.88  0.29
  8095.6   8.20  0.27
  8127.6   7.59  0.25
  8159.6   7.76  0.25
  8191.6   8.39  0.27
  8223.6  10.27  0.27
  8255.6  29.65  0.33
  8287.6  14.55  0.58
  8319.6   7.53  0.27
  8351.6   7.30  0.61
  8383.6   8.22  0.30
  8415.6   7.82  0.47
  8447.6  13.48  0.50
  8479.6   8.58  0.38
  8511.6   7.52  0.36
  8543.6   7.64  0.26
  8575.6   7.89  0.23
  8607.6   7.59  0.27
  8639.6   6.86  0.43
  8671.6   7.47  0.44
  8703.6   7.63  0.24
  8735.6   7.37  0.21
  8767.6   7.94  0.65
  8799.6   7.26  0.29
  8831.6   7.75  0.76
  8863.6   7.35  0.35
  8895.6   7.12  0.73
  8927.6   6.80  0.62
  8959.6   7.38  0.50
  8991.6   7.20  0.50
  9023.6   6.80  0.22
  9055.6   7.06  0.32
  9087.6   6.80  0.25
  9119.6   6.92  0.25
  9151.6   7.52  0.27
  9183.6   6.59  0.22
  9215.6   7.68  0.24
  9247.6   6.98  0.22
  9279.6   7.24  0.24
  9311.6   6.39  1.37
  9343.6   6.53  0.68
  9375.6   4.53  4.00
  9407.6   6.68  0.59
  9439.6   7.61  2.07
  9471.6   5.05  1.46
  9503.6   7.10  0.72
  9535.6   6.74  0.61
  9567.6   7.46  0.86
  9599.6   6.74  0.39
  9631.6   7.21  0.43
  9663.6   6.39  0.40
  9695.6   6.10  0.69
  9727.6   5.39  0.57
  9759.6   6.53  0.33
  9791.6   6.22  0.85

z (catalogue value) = 0.257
